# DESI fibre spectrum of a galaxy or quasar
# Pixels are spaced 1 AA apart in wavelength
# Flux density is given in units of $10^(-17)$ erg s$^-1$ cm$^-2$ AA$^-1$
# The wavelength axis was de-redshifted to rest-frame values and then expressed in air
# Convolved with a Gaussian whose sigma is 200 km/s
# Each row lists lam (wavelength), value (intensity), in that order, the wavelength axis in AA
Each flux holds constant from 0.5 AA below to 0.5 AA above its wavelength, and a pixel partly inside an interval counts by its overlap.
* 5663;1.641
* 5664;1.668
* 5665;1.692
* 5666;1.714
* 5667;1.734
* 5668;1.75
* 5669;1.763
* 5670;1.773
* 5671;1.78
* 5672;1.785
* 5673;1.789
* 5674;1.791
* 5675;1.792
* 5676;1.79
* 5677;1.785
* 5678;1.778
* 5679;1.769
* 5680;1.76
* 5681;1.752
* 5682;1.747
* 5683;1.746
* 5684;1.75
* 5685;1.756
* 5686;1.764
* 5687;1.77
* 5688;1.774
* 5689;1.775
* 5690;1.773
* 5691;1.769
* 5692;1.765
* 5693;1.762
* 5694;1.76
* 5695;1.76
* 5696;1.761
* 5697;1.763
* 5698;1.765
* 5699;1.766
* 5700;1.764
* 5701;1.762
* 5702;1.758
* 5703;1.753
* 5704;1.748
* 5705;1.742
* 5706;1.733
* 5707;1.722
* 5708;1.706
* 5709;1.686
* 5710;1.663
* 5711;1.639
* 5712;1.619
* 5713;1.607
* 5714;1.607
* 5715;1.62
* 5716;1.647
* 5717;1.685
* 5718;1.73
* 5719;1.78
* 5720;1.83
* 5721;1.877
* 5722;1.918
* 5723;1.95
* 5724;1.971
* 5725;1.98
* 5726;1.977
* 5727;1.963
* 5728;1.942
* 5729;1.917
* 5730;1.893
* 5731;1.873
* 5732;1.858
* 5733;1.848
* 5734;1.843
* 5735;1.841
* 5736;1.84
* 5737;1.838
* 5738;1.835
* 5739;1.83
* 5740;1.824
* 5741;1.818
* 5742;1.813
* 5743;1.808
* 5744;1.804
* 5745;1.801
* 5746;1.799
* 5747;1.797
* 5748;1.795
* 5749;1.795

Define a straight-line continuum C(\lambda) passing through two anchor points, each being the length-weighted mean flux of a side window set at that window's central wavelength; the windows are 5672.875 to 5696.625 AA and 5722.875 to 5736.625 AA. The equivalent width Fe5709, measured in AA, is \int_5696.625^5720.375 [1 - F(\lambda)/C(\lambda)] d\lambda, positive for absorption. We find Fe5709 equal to 1.66 AA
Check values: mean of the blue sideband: 1.77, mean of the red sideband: 1.91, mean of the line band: 1.71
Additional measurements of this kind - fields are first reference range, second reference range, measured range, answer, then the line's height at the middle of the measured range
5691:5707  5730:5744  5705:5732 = 0.1 AA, 1.8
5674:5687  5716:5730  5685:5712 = 1.0 AA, 1.81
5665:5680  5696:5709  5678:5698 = -0.1 AA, 1.76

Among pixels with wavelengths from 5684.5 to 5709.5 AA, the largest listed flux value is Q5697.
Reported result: 1.775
